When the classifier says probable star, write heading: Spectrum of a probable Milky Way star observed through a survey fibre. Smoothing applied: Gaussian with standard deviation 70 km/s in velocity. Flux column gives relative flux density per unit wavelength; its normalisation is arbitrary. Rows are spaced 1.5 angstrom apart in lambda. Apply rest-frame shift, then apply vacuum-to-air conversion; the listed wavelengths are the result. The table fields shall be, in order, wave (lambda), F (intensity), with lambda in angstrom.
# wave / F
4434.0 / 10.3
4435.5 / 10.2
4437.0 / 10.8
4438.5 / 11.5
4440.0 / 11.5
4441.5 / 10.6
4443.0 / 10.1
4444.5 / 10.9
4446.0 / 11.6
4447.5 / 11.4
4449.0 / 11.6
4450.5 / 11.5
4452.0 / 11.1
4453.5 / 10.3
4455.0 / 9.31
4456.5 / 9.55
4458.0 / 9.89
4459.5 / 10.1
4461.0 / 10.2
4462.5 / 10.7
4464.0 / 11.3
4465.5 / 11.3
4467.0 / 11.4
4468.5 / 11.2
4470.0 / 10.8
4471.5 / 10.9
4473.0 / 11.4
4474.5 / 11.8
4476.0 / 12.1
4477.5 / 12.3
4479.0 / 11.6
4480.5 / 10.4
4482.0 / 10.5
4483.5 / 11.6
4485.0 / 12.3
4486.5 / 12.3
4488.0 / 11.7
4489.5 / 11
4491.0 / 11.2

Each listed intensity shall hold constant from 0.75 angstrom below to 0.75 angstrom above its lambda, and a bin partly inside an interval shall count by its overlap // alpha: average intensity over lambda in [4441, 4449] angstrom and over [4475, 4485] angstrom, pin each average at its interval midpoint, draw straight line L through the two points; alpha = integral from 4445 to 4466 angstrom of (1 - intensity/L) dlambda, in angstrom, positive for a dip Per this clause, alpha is 0.83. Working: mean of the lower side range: 11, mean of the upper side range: 11.5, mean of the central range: 10.7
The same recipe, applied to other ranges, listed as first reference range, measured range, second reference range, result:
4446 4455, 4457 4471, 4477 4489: 0.65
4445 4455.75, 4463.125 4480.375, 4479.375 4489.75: -0.25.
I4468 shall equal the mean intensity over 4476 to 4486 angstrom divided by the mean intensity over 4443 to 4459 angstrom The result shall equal 1.08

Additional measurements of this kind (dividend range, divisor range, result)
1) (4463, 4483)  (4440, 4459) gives 1.06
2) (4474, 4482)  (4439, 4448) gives 1.05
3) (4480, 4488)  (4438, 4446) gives 1.05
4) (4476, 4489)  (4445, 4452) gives 1.01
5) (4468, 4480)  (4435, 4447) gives 1.05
